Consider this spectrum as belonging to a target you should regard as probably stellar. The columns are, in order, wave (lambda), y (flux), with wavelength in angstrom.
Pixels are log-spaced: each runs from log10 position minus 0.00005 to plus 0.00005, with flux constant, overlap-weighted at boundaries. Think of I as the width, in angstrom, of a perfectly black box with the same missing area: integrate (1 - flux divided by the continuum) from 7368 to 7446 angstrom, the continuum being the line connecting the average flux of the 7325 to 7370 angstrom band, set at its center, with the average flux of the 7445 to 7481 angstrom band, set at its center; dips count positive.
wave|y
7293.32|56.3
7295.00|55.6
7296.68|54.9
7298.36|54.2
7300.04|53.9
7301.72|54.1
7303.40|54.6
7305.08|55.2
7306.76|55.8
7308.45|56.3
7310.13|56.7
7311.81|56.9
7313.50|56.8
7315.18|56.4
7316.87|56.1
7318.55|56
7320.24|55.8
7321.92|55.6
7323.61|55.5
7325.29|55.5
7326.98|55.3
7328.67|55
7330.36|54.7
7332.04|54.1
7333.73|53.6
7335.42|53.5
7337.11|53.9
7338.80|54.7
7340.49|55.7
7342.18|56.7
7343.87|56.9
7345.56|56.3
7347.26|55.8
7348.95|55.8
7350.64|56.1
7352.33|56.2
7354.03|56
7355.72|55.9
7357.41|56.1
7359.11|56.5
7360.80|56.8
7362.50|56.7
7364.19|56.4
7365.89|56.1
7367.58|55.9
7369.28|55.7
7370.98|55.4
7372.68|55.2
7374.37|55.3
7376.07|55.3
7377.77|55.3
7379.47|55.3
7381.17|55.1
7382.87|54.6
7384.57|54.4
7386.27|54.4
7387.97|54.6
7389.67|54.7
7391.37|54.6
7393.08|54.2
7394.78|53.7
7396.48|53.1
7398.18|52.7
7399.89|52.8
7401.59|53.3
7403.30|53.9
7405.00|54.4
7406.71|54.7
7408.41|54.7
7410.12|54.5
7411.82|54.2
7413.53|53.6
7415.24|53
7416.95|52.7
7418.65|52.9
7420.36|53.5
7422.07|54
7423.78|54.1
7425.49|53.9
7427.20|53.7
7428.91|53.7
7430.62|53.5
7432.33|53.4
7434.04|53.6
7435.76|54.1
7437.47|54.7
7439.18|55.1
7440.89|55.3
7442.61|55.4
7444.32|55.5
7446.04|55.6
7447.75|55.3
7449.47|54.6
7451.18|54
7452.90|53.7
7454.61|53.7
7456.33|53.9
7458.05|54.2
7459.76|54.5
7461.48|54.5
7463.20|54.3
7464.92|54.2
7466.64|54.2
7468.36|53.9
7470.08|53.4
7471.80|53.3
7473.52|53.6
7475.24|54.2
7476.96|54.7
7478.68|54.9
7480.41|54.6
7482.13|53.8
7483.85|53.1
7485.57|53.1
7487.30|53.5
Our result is 0.9 angstrom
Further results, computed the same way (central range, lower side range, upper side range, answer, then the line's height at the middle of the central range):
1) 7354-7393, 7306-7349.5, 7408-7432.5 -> -0.6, 54.6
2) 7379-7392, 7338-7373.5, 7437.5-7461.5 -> 0.2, 55.6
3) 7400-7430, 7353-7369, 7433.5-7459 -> 0.8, 55.2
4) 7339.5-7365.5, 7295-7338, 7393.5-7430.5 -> -0.8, 54.6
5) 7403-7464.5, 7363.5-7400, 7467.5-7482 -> 0.2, 54.4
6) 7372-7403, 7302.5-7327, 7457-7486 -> 0.4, 55.1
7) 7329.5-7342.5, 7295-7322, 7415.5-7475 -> 0.2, 55.3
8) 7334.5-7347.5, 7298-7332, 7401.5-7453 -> 0.0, 55.2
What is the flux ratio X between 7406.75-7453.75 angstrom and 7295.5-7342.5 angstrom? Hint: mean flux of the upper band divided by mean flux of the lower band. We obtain 0.98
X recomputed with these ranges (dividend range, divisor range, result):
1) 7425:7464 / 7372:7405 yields 1.00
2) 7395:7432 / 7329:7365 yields 0.96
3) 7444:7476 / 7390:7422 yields 1.01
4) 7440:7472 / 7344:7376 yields 0.97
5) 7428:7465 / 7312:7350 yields 0.98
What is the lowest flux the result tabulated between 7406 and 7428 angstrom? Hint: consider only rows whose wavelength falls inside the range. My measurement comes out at 52.7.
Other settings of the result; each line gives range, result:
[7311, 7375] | 53.5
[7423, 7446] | 53.4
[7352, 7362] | 55.9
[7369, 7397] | 53.1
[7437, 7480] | 53.3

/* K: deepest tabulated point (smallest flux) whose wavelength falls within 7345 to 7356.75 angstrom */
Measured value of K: 55.8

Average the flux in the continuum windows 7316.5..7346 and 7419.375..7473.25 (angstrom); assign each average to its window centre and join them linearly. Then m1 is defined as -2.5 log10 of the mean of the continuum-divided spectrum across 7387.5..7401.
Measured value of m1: 0.018 mag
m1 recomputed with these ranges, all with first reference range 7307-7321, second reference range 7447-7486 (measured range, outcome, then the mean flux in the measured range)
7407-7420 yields 0.02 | 53.7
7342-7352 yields -0.01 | 56.2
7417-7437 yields 0.02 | 53.7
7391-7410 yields 0.02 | 53.8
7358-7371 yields -0.01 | 56.2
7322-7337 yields 0.03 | 54.7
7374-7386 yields 0.01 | 55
